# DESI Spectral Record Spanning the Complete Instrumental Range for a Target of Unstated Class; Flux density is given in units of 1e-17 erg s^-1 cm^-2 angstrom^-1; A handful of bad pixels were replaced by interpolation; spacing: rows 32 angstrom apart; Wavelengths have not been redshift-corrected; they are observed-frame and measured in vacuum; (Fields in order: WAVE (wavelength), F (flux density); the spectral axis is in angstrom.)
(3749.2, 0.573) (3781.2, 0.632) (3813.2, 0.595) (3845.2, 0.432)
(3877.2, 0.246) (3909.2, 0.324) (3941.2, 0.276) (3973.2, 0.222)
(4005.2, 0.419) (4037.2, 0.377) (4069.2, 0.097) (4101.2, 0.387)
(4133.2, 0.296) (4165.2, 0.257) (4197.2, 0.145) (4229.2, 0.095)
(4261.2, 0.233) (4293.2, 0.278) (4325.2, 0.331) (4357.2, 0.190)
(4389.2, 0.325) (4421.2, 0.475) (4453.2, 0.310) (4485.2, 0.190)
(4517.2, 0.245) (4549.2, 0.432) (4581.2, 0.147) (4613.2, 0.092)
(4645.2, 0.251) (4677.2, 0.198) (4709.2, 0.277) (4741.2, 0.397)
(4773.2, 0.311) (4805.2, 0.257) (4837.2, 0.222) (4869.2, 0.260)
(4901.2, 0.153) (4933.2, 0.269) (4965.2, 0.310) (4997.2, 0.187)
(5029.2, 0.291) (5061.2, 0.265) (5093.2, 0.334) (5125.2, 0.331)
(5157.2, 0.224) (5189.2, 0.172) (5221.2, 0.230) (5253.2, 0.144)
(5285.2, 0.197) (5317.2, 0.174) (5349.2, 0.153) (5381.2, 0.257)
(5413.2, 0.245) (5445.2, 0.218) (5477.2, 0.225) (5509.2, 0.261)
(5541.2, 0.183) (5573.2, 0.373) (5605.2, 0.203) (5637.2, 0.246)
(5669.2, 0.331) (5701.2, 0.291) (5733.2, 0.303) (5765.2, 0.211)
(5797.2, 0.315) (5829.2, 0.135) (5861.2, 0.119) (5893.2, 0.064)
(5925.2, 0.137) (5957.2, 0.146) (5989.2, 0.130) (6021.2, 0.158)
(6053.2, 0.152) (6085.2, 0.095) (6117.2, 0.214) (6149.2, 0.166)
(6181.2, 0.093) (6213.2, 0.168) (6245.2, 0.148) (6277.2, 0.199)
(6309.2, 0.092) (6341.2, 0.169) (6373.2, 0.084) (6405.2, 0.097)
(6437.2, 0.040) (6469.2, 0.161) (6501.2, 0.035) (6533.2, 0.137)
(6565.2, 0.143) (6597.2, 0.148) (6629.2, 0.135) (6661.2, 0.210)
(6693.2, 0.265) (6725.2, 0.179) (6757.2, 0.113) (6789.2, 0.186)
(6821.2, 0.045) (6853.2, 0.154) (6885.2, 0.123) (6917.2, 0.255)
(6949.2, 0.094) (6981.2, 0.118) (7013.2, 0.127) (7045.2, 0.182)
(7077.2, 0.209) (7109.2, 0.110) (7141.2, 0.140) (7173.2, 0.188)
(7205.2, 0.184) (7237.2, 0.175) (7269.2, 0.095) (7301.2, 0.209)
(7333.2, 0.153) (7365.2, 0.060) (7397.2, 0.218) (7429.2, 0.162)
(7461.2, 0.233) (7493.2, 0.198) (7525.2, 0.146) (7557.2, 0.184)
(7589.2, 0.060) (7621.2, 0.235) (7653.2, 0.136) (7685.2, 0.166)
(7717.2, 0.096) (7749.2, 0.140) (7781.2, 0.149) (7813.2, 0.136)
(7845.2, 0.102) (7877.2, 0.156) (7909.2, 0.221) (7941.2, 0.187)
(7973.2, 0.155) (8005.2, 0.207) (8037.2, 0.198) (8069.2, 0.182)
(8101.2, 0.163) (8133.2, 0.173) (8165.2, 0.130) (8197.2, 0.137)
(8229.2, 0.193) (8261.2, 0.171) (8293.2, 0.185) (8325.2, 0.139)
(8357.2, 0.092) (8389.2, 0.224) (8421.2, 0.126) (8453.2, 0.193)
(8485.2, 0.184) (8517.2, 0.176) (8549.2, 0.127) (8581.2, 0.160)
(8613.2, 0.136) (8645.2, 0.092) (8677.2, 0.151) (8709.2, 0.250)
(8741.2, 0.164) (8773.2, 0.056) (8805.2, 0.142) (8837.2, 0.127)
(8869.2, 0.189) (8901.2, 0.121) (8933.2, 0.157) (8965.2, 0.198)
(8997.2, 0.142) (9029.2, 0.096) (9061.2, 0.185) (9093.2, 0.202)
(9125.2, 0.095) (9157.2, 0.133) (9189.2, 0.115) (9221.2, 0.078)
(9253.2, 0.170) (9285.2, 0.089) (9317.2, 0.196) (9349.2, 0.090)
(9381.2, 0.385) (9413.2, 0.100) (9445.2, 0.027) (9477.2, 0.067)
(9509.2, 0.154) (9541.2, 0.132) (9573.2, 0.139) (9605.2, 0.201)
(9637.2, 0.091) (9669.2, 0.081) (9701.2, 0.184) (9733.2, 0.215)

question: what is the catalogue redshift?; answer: 0.791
